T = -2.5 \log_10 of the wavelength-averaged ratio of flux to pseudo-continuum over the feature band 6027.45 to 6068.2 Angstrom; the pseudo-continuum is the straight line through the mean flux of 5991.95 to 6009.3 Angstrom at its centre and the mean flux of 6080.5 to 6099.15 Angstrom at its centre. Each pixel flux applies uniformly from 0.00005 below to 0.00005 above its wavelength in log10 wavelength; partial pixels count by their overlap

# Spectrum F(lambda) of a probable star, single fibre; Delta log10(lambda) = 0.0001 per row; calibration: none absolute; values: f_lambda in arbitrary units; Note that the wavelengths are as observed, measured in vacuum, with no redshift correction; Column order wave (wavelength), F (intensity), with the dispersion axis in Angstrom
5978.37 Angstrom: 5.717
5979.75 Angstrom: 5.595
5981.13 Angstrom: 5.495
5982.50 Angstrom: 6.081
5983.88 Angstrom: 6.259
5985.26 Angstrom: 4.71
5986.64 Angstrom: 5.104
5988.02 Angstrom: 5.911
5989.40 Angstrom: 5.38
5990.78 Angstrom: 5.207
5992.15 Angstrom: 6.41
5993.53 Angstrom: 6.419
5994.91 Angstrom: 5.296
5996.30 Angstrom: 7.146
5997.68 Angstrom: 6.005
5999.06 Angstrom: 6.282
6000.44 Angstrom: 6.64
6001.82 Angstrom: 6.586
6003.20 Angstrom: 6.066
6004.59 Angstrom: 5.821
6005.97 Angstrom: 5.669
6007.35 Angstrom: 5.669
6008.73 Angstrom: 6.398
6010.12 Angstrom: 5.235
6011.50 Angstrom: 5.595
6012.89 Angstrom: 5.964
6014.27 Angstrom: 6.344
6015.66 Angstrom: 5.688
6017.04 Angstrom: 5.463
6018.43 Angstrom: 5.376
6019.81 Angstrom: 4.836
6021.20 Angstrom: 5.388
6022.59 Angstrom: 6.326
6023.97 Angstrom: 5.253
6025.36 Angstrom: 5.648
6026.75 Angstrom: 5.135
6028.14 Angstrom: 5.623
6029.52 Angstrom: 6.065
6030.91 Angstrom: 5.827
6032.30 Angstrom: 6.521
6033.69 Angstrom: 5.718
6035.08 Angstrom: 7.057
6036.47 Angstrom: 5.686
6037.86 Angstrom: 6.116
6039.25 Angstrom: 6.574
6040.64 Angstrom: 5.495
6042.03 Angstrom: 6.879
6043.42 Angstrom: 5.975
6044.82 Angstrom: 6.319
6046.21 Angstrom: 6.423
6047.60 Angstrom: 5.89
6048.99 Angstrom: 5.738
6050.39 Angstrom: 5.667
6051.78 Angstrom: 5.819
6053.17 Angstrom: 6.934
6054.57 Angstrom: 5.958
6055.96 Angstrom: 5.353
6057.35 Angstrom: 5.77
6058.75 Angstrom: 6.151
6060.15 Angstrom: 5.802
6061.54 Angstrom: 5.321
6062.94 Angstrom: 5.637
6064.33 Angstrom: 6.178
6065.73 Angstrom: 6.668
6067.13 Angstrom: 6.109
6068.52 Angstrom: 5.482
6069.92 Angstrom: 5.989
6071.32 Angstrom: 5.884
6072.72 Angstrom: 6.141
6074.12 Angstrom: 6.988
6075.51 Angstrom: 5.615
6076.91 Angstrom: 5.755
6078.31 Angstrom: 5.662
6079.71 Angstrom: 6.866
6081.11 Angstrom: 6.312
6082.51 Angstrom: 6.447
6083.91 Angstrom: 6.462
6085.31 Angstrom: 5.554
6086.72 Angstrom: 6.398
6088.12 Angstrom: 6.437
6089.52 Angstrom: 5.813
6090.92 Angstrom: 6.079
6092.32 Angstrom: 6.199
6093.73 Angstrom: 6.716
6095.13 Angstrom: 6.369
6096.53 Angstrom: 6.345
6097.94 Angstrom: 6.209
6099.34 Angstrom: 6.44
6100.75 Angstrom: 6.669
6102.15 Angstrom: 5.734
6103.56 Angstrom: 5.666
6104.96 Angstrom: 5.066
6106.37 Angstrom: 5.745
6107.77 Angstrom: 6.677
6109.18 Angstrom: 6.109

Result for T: 0.03 mag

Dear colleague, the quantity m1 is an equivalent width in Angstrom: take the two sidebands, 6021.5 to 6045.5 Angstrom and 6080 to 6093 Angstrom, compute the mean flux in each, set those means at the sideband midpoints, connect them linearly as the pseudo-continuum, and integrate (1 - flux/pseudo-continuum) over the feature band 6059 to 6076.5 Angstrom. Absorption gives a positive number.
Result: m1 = 0.4 Angstrom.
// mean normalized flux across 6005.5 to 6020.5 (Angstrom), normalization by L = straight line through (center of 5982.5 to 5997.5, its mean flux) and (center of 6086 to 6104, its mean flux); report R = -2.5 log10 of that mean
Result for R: 0.04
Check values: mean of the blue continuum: 5.8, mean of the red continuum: 6.24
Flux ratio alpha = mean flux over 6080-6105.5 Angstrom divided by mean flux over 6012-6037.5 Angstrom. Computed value 1.07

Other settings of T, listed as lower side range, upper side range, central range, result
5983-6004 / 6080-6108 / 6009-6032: 0.07 mag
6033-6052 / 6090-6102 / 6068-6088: 0.02 mag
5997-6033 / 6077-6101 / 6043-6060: 0.01 mag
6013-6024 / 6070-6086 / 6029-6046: -0.07 mag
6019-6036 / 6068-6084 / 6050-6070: 0.02 mag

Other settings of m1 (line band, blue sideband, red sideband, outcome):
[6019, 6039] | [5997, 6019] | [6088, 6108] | 0.5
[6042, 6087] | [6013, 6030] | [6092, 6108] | -1.2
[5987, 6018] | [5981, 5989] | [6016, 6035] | -1.8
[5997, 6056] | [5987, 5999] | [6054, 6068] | -0.1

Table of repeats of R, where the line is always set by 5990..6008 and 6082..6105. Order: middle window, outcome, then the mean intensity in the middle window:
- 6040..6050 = 0.01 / 6.09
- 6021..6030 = 0.09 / 5.64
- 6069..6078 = 0.02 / 6.03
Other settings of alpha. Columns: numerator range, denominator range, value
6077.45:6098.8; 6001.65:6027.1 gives 1.10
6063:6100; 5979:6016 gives 1.05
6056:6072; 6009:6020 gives 1.05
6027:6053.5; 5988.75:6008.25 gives 1.01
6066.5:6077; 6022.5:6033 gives 1.04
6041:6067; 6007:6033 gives 1.06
